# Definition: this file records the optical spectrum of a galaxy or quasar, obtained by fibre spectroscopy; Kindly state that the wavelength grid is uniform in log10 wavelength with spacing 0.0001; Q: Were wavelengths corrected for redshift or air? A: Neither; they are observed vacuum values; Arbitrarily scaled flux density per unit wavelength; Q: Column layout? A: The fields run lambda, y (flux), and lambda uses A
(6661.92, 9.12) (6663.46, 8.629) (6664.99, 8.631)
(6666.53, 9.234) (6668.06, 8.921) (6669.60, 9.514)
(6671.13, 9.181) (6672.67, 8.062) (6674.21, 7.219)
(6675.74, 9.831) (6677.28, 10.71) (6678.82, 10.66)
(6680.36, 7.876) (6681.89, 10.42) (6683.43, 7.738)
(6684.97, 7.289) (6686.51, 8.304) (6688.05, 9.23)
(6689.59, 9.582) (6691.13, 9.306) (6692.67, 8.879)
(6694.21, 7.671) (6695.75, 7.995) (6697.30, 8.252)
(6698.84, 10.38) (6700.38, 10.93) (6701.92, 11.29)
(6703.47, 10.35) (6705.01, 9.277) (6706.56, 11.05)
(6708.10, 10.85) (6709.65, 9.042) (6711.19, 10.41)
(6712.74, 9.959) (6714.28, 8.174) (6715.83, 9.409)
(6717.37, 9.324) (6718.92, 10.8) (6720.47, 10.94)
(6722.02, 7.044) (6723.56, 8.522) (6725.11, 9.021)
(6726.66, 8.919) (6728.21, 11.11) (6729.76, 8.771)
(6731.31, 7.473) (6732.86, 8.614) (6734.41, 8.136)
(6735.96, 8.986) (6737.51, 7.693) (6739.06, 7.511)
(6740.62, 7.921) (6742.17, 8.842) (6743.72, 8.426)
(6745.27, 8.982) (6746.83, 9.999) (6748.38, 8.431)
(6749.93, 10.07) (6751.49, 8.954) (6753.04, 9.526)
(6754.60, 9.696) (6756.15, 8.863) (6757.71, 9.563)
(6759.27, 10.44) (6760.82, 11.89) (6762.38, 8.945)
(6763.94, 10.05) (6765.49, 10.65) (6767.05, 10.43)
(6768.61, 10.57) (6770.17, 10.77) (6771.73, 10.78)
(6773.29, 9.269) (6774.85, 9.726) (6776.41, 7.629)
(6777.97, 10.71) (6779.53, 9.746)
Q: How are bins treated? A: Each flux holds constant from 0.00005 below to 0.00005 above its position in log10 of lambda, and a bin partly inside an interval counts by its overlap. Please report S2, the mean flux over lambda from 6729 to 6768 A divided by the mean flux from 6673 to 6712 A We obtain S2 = 1.0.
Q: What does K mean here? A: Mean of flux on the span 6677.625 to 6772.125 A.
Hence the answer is 9.36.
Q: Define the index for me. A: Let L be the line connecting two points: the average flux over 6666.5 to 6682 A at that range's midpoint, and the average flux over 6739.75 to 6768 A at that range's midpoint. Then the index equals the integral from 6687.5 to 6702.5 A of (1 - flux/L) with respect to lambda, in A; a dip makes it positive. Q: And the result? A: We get -0.1 A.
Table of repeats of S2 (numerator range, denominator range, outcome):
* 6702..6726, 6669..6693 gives 1.07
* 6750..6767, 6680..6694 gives 1.13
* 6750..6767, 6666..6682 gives 1.08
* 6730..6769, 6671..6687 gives 1.04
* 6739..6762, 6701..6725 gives 0.96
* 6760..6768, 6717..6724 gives 1.11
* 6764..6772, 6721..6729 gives 1.18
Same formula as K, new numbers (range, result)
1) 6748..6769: 9.88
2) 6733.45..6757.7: 8.83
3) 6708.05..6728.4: 9.45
